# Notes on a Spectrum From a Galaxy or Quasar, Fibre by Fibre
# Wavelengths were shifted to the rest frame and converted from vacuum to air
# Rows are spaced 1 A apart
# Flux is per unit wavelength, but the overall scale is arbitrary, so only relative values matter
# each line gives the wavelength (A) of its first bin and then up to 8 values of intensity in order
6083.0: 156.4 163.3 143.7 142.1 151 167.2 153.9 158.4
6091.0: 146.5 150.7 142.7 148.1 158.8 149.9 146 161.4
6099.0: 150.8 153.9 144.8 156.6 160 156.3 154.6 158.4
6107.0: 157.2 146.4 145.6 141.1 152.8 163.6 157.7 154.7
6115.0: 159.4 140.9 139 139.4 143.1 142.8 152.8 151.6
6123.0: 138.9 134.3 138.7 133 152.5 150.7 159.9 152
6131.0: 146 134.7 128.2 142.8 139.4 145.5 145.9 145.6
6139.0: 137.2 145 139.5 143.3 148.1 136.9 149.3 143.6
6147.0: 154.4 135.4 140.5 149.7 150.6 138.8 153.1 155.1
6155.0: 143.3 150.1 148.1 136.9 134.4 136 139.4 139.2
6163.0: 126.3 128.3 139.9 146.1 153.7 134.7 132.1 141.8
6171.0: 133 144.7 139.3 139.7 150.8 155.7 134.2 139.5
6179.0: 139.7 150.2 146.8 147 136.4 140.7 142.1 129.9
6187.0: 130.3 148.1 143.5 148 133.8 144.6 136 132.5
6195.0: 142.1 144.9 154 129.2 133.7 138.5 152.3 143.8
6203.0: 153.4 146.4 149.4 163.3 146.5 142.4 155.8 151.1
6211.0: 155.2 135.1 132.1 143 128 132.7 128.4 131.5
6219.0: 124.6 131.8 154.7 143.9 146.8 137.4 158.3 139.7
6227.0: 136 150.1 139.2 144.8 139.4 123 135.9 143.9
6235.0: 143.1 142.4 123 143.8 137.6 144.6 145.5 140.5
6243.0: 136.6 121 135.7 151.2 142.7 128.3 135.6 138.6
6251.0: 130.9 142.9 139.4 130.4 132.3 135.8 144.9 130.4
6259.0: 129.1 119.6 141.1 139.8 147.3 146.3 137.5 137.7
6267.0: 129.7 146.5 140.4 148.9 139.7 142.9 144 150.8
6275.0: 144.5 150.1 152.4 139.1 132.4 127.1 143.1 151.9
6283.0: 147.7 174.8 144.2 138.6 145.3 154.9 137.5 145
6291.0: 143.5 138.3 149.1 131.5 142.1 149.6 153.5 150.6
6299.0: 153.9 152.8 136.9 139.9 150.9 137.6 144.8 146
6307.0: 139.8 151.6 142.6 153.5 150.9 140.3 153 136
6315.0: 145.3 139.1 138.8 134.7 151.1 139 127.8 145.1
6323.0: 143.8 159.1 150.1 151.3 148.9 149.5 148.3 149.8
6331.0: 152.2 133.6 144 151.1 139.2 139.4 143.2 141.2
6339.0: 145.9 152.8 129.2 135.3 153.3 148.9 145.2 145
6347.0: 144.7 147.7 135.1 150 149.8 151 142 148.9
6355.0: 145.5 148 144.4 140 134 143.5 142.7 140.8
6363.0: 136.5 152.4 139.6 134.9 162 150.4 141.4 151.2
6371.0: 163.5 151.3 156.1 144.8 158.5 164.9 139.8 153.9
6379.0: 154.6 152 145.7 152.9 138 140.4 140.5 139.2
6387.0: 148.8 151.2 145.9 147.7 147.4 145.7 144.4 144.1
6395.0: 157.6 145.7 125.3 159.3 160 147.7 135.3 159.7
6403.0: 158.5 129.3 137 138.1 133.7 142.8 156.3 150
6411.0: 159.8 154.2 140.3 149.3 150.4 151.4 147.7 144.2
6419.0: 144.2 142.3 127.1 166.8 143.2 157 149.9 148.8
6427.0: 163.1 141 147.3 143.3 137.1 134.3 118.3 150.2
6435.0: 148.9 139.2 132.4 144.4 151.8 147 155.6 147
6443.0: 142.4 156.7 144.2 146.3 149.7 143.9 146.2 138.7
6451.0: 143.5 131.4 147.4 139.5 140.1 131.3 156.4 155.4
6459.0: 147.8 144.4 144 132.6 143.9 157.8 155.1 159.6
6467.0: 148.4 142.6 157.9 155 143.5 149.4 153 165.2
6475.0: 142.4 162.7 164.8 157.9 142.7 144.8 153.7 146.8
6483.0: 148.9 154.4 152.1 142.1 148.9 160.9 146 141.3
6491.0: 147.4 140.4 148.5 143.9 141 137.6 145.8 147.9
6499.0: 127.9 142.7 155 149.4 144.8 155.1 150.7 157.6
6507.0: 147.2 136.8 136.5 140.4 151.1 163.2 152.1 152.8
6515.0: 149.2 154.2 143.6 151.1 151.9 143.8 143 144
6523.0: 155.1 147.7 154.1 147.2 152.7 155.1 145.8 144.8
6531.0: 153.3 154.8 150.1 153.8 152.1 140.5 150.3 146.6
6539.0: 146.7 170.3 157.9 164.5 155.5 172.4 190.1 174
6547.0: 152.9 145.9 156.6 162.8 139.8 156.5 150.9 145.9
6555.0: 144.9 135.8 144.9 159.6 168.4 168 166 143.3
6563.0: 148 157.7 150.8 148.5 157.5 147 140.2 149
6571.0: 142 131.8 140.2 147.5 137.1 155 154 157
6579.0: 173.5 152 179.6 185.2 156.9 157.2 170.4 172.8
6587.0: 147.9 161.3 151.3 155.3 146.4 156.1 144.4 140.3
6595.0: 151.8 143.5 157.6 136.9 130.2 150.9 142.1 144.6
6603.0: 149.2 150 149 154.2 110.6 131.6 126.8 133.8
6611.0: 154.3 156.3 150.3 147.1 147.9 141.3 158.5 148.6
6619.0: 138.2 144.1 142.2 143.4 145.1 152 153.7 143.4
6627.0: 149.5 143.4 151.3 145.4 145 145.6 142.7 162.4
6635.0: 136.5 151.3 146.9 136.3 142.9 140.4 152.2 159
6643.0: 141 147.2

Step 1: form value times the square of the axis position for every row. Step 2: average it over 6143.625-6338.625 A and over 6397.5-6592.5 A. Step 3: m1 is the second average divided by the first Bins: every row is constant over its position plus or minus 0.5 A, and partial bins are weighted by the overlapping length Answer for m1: 1.14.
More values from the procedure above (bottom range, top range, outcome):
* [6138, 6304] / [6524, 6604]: 1.20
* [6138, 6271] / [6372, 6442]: 1.11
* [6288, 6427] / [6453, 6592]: 1.09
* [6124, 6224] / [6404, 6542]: 1.14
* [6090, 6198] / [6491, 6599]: 1.19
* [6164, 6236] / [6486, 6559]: 1.18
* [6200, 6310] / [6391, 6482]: 1.10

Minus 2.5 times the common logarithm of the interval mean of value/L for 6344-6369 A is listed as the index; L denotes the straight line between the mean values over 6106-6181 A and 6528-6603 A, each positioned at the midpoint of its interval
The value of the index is 0.03 mag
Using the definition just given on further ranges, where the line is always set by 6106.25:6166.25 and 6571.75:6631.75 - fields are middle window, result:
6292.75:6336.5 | 0.01 mag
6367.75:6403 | -0.01 mag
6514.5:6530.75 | -0.01 mag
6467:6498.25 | -0.01 mag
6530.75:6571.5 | -0.04 mag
